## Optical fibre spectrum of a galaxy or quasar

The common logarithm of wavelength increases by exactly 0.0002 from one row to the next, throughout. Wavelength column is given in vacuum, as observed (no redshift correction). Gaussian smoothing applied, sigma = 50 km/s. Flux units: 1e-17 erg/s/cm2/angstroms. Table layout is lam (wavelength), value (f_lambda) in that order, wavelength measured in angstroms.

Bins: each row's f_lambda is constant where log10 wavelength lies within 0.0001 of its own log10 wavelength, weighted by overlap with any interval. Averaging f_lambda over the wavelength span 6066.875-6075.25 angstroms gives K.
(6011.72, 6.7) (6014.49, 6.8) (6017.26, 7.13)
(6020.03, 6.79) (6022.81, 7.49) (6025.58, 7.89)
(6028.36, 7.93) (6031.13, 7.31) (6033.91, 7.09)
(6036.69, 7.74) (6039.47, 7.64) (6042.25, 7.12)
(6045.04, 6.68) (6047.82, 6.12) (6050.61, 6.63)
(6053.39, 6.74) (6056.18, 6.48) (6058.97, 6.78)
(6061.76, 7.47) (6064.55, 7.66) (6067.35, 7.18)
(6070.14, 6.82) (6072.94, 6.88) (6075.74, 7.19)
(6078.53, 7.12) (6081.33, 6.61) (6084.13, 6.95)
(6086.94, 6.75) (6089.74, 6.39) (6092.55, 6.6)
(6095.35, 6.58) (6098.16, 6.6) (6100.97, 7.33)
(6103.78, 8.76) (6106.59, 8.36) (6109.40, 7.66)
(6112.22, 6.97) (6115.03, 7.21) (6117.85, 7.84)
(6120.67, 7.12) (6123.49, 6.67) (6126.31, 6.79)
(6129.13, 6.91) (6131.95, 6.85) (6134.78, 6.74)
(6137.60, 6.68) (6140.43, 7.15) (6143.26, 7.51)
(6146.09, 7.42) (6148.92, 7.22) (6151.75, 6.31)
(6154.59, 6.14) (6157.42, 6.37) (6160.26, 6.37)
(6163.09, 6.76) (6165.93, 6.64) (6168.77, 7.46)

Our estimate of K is 6.96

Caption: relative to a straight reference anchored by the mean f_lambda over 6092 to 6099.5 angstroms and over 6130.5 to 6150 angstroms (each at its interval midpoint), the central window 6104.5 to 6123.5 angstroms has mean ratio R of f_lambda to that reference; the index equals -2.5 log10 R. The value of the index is -0.109 mag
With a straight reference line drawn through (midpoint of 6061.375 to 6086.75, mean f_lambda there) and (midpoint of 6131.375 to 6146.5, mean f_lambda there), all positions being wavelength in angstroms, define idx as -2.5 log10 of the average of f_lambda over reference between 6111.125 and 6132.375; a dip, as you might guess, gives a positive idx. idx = 0.00 mag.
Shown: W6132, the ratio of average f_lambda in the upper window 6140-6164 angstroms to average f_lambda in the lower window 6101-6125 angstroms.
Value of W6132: 0.90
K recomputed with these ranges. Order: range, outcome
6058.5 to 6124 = 7.16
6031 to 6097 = 6.93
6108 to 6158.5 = 6.98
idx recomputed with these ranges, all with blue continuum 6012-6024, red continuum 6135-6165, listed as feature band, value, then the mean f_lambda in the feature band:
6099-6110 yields -0.16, 7.98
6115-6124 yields -0.06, 7.26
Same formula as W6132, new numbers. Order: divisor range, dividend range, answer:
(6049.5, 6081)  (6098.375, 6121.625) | 1.09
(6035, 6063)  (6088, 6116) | 1.04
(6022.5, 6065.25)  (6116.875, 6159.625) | 0.96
